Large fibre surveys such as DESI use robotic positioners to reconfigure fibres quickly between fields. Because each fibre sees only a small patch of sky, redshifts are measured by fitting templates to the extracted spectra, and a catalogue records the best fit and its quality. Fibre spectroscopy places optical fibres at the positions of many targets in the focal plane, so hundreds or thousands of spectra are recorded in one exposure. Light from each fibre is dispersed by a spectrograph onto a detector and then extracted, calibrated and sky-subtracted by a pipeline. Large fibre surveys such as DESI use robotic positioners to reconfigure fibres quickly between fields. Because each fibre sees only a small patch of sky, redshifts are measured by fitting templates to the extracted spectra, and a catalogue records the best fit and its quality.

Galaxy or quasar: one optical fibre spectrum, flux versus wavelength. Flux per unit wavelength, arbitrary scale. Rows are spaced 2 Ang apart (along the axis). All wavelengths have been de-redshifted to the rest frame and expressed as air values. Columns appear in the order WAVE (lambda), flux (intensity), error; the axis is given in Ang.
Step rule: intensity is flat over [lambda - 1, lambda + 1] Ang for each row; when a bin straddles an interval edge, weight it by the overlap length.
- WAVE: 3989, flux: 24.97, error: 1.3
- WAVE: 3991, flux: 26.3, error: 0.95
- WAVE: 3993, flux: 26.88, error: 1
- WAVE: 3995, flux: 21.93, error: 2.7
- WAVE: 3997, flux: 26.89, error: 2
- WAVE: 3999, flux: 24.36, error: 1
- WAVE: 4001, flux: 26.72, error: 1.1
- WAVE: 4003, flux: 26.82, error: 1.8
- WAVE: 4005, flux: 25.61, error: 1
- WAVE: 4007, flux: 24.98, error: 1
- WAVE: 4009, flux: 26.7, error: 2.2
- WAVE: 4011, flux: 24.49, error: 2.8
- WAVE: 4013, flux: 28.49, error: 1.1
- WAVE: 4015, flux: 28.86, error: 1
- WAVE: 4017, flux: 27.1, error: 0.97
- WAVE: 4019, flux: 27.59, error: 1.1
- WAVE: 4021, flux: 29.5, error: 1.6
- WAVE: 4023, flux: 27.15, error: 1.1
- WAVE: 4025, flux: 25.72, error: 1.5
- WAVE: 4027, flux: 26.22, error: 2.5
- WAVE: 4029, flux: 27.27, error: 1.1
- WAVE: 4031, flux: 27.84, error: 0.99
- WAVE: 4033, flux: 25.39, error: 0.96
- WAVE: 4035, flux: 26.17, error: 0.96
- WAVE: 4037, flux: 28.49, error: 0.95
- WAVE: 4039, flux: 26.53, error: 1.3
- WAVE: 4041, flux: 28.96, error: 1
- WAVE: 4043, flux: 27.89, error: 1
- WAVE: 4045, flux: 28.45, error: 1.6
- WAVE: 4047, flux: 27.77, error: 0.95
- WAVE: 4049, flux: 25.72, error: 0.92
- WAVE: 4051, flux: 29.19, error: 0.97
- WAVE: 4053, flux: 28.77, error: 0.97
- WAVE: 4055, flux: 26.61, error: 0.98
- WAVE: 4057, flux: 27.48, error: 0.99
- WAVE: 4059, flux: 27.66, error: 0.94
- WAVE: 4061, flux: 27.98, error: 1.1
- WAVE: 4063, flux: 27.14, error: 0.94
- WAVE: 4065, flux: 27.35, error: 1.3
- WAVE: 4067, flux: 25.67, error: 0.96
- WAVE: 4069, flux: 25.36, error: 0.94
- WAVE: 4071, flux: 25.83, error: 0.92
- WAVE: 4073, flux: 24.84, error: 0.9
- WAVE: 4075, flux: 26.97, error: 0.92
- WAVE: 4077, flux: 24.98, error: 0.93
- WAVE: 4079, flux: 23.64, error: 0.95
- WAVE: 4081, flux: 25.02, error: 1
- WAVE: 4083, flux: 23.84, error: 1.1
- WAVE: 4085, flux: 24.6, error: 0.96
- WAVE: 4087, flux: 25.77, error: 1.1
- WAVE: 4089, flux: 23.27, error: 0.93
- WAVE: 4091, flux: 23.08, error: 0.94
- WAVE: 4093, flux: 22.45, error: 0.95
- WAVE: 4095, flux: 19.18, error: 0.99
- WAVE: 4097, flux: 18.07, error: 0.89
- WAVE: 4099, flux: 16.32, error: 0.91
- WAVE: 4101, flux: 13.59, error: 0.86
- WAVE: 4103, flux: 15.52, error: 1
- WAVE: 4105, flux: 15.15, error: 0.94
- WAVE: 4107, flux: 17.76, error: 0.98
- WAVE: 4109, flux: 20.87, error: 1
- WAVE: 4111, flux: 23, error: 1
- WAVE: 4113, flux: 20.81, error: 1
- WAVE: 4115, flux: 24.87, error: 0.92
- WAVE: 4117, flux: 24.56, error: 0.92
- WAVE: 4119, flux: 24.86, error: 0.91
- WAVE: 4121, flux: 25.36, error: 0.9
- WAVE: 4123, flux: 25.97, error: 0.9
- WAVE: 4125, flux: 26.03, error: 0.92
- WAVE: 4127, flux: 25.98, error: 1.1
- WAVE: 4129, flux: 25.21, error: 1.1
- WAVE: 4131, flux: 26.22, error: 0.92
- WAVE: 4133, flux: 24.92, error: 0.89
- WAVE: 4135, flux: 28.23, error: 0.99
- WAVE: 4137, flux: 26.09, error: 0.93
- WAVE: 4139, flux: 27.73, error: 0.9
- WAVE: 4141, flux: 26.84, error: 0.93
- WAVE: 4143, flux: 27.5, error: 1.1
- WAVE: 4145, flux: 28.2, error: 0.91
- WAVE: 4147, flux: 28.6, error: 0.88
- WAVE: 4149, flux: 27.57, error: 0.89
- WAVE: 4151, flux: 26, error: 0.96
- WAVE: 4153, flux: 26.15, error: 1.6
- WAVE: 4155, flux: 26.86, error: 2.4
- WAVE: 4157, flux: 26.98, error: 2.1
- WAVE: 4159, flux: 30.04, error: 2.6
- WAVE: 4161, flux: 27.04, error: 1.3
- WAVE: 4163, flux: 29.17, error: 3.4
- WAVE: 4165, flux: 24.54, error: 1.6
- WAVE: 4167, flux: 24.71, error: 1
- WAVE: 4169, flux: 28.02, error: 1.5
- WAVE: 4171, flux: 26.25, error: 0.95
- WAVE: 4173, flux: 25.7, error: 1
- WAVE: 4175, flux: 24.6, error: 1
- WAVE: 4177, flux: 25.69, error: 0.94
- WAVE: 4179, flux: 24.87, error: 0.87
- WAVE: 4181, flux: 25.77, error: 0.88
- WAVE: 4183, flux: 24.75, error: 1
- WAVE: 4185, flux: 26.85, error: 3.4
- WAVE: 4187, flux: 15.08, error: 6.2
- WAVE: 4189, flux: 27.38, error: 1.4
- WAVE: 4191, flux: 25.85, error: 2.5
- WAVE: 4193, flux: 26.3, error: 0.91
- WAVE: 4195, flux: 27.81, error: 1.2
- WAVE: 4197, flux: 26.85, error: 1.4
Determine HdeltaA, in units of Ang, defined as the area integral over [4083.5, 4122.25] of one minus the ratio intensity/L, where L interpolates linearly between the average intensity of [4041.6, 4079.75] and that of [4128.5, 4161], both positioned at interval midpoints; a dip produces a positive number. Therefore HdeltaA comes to 8.5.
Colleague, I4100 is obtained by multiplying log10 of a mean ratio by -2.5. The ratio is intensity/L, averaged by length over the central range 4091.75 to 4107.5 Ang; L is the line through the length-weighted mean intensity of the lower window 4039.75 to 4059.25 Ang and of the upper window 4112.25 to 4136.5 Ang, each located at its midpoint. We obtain 0.45 mag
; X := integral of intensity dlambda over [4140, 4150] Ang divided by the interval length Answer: 27.7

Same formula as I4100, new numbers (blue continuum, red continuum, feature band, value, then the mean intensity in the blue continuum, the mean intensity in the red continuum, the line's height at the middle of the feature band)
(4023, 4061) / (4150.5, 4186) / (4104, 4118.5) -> 0.257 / 27.4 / 26.3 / 26.8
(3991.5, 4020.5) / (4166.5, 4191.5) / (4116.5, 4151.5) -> -0.047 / 26.3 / 25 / 25.4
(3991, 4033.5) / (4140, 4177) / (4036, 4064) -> -0.046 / 26.5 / 26.9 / 26.6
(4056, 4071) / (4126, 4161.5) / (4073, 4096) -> 0.127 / 26.9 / 27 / 26.9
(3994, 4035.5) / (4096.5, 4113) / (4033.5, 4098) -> -0.196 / 26.5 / 17.7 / 21.5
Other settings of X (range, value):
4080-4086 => 24.5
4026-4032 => 27.1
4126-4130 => 25.6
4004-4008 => 25.3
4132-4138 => 26.4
